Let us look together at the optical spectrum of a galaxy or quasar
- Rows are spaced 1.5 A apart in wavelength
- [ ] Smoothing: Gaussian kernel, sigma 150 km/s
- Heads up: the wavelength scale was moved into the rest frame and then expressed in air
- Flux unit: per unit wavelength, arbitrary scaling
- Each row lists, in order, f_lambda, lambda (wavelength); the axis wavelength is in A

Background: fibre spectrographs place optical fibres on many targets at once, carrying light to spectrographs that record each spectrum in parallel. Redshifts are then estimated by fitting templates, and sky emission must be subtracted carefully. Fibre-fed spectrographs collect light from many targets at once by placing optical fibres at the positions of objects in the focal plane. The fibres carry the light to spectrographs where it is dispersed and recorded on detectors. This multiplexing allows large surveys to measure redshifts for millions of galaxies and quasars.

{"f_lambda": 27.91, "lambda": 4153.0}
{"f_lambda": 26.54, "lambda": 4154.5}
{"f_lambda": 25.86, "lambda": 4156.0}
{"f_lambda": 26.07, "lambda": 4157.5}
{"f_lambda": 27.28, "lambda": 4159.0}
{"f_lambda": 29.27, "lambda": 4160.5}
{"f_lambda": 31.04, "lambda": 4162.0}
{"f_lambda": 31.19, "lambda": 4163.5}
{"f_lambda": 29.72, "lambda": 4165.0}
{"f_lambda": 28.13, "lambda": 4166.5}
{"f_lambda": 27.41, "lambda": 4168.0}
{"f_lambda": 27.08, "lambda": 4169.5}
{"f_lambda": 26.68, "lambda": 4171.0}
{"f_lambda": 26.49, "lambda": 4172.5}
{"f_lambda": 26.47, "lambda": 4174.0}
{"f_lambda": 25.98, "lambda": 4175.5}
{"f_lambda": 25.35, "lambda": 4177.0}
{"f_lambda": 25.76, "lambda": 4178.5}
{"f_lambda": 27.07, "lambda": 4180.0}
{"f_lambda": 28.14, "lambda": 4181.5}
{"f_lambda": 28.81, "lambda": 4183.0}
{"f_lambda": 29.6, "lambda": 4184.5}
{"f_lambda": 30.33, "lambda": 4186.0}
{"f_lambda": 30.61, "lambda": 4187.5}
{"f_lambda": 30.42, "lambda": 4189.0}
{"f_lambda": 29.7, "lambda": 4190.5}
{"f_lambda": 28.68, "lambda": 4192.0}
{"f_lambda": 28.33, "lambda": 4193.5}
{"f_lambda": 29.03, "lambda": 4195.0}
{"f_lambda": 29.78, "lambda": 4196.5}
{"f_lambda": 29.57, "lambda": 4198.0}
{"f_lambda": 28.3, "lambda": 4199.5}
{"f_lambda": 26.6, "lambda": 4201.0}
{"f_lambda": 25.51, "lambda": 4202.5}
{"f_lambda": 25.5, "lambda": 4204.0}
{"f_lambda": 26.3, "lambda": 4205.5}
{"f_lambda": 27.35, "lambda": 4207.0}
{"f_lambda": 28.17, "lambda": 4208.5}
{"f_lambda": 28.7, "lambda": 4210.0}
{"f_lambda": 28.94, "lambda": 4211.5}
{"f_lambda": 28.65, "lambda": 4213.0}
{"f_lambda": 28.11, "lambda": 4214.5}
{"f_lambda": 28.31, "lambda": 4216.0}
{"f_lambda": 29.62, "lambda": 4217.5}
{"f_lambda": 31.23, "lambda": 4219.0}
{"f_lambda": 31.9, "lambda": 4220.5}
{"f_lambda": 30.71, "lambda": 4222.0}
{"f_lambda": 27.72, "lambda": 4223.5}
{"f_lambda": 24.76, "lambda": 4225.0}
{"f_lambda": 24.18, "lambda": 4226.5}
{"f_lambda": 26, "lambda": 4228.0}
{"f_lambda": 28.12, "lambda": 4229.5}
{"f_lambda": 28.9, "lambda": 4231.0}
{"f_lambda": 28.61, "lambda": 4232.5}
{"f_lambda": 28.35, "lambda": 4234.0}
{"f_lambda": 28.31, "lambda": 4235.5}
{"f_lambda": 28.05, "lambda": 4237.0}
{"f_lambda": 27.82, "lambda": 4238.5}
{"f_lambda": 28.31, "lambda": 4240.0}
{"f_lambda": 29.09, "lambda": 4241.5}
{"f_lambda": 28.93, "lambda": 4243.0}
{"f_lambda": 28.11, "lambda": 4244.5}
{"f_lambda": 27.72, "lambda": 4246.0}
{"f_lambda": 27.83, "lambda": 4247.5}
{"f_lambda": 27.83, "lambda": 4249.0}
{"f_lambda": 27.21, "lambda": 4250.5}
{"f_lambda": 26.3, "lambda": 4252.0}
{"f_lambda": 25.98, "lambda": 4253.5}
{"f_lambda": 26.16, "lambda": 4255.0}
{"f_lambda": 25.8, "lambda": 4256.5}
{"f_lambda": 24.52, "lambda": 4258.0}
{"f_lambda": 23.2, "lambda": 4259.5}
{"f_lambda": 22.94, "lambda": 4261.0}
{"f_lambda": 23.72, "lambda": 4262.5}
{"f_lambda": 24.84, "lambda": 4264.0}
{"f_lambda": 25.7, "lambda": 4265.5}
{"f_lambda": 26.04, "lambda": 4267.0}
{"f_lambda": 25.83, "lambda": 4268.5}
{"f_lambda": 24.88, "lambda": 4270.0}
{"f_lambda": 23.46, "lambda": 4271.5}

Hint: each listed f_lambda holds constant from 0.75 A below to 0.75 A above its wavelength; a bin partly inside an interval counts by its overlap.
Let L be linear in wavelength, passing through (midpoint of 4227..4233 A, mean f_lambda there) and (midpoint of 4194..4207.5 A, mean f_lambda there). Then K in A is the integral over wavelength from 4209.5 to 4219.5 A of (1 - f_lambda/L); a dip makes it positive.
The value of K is -0.5 A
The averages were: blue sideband 27.6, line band 29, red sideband 27.7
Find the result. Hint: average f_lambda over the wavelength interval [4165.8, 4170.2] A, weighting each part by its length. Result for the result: 27.5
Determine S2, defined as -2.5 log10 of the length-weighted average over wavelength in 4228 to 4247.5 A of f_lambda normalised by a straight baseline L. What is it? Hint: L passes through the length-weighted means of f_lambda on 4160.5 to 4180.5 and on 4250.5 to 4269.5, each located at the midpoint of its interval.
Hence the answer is -0.10 mag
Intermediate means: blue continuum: 27.6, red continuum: 25.2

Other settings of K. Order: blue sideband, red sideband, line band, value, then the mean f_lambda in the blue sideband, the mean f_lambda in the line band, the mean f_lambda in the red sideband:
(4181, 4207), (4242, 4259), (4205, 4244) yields -0.9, 28.5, 28.3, 26.9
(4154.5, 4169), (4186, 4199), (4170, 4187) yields 0.9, 28.3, 27.4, 29.5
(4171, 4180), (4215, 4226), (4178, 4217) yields -1.1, 26.2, 28.3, 29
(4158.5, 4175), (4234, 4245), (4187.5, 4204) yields -0.1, 28.2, 28.5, 28.4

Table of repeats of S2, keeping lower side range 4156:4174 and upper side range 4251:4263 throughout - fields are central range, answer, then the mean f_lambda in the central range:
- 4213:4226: -0.11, 28.9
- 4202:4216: -0.04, 27.6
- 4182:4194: -0.09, 29.6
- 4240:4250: -0.12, 28.2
